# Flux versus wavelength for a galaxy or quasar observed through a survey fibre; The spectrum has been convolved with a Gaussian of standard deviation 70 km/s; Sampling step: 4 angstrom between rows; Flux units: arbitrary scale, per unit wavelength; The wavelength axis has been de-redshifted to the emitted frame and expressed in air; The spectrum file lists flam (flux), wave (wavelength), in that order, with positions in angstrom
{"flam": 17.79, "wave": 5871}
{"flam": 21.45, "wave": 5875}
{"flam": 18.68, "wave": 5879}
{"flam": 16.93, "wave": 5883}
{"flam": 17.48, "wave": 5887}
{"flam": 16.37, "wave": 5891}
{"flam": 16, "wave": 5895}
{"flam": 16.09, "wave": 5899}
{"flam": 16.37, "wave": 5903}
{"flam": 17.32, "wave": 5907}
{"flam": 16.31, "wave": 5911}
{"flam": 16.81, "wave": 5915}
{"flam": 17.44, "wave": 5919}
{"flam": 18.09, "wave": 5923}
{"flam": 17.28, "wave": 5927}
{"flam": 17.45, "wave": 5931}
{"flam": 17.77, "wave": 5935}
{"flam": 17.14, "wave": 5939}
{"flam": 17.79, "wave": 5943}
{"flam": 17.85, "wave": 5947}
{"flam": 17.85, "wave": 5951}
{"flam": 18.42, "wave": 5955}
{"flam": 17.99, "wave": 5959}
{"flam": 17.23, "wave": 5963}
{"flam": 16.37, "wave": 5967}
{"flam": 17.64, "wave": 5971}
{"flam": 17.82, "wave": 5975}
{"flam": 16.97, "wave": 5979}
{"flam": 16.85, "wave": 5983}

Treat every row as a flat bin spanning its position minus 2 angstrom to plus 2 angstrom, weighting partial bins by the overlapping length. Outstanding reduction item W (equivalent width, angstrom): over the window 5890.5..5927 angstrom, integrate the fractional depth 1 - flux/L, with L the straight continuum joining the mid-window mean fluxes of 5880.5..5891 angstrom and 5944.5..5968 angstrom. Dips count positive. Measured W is 1.06 angstrom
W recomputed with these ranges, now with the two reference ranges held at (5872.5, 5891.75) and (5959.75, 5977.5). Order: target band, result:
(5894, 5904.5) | 1.12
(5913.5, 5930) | 0.38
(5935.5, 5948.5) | 0.00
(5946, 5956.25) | -0.31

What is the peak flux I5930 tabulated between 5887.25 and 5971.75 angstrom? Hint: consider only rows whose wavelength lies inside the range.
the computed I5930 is 18.42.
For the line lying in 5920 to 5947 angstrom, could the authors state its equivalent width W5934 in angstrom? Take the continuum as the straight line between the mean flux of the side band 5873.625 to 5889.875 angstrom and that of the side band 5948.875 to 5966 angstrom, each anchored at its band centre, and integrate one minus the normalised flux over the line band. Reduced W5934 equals 0.57 angstrom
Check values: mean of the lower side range 18.4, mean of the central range 17.6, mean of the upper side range 17.8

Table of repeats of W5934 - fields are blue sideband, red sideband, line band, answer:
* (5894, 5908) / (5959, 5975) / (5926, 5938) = -0.5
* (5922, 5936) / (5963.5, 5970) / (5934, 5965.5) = -1.1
